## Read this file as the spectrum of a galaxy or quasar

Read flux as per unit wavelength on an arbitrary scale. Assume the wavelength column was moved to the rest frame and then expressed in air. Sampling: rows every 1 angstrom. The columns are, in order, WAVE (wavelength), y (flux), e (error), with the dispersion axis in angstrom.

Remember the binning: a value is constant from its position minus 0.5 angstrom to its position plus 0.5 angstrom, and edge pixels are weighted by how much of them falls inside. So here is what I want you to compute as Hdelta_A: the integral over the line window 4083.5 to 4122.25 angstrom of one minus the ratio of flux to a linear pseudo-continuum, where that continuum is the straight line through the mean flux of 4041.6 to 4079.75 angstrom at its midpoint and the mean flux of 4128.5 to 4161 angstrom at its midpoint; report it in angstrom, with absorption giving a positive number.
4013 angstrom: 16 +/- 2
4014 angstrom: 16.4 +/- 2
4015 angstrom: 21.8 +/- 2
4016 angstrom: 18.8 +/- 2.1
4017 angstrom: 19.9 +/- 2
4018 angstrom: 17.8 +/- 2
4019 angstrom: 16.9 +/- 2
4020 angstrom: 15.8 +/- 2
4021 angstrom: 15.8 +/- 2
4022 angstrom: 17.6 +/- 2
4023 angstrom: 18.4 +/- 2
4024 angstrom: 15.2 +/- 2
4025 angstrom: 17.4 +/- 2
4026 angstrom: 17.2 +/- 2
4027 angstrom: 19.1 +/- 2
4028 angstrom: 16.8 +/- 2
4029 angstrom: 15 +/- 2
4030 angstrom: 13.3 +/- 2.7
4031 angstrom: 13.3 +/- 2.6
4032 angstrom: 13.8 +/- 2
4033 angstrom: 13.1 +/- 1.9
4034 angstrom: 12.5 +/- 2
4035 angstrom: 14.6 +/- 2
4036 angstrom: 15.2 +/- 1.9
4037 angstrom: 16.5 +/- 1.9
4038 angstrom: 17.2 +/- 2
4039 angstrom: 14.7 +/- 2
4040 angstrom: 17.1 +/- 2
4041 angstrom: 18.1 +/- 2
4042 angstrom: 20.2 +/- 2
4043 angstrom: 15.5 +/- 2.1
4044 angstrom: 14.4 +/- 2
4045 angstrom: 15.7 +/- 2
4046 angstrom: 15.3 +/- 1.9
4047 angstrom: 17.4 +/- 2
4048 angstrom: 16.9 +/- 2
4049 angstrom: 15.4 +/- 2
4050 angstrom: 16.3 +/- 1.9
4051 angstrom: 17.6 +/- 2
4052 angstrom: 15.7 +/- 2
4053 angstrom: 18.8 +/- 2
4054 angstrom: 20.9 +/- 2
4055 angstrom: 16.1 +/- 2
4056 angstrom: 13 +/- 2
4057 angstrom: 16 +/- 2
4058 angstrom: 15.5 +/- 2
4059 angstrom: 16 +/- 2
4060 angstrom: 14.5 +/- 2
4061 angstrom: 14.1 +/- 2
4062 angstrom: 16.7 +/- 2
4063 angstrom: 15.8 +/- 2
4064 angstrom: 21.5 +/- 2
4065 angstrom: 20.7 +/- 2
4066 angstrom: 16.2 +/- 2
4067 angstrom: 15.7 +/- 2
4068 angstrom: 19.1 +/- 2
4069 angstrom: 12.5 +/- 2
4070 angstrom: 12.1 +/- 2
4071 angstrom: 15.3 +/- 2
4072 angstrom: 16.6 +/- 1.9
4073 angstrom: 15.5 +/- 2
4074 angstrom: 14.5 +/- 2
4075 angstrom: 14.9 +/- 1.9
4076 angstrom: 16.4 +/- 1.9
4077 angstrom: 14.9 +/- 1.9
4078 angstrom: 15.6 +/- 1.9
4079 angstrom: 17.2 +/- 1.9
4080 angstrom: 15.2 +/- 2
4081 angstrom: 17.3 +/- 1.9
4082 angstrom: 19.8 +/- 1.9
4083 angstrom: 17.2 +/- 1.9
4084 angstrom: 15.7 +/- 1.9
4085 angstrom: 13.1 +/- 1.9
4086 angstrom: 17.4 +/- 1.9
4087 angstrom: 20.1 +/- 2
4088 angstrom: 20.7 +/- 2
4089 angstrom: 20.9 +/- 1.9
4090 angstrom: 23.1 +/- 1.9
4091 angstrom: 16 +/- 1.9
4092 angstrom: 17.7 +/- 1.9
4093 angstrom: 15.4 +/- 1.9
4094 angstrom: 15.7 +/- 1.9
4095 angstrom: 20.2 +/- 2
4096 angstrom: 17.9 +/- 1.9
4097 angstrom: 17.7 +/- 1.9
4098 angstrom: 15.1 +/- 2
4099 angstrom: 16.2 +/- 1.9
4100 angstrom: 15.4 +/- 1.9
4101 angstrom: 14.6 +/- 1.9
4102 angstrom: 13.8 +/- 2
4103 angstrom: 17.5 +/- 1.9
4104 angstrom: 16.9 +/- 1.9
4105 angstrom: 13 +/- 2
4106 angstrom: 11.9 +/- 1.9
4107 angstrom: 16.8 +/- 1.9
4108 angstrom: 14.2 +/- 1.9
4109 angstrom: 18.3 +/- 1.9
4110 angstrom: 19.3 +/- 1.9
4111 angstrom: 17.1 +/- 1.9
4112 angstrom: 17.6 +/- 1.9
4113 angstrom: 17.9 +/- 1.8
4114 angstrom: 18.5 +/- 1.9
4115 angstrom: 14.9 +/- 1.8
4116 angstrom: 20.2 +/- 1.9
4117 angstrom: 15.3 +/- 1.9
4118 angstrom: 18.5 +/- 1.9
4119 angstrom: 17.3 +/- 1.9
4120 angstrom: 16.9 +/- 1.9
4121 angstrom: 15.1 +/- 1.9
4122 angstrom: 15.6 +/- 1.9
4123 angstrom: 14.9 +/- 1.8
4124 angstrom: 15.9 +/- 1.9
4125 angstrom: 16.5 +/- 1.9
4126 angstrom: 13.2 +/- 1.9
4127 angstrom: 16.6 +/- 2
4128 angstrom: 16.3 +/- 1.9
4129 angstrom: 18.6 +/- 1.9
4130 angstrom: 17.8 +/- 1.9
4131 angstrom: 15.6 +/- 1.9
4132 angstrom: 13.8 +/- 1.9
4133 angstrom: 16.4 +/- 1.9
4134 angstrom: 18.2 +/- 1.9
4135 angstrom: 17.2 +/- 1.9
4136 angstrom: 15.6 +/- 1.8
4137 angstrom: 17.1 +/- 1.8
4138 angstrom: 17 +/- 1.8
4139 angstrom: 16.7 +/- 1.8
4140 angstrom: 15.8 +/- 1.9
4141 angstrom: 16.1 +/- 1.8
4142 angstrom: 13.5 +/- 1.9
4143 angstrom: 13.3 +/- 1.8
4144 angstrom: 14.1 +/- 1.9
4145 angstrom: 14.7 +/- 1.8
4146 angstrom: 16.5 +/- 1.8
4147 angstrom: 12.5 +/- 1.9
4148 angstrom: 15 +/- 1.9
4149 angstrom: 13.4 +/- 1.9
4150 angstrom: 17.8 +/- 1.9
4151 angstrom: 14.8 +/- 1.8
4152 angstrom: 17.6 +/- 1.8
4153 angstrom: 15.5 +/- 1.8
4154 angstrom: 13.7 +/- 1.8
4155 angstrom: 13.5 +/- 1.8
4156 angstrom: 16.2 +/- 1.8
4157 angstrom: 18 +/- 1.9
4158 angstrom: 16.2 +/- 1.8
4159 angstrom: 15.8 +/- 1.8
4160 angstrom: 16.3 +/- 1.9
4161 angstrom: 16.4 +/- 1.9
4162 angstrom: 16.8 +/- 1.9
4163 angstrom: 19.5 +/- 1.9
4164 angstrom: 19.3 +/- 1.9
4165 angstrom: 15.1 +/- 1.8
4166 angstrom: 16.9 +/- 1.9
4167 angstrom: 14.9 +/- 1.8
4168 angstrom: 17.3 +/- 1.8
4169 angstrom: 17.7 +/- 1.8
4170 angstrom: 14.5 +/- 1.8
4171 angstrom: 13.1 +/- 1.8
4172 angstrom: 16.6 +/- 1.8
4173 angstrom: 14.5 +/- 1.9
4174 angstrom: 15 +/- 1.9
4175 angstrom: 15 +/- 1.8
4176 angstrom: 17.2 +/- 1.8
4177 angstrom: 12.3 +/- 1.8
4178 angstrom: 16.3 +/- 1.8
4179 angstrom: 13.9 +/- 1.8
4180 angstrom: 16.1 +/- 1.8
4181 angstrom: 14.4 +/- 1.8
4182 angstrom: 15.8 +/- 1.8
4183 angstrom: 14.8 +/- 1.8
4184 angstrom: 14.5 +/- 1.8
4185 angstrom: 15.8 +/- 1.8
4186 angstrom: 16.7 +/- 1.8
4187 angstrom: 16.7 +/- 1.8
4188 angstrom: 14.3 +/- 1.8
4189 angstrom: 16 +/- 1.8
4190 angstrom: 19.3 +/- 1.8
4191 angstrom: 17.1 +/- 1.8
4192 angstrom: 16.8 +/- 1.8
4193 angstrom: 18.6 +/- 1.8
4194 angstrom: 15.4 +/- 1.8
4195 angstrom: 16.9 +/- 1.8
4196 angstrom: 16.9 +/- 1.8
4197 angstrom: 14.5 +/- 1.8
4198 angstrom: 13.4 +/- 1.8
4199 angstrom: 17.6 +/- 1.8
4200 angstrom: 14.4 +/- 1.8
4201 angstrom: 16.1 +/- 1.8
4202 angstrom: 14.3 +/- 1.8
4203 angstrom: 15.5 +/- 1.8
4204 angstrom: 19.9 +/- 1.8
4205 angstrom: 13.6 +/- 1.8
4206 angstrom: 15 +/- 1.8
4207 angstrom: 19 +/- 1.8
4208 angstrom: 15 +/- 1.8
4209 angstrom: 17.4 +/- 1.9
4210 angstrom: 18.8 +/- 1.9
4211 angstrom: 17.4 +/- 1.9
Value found -2.3 angstrom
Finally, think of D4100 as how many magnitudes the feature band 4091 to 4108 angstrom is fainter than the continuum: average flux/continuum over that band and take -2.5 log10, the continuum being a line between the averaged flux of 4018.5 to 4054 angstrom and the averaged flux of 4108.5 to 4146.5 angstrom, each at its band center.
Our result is 0.03 mag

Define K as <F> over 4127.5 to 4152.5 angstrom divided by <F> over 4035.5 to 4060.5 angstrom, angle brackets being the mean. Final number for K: 1.0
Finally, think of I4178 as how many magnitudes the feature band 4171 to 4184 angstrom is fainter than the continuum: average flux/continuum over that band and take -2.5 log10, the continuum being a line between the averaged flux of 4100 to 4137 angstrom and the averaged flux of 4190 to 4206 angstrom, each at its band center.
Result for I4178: 0.08 mag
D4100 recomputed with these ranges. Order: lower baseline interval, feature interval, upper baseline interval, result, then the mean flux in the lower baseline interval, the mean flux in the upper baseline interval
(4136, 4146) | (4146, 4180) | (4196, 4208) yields -0.01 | 15.4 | 15.8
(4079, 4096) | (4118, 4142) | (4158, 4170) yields 0.06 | 17.8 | 16.8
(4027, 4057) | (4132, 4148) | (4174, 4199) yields 0.02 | 15.9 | 15.8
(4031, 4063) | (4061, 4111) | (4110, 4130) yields -0.02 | 15.9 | 16.8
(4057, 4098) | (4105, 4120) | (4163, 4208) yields -0.02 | 16.8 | 15.9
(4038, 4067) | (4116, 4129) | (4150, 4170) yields 0.01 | 16.6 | 16.4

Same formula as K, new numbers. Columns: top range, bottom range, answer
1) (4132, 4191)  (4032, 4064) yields 0.98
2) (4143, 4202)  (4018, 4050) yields 0.98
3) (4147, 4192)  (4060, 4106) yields 0.96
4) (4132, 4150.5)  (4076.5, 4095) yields 0.89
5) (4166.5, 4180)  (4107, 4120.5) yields 0.88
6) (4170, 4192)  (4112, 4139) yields 0.93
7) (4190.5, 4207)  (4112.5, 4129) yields 0.97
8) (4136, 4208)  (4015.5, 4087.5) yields 0.97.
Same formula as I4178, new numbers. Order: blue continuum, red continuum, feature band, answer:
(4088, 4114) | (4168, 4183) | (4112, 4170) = -0.01 mag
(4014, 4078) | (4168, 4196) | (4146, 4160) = 0.03 mag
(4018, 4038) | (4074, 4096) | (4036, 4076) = 0.01 mag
